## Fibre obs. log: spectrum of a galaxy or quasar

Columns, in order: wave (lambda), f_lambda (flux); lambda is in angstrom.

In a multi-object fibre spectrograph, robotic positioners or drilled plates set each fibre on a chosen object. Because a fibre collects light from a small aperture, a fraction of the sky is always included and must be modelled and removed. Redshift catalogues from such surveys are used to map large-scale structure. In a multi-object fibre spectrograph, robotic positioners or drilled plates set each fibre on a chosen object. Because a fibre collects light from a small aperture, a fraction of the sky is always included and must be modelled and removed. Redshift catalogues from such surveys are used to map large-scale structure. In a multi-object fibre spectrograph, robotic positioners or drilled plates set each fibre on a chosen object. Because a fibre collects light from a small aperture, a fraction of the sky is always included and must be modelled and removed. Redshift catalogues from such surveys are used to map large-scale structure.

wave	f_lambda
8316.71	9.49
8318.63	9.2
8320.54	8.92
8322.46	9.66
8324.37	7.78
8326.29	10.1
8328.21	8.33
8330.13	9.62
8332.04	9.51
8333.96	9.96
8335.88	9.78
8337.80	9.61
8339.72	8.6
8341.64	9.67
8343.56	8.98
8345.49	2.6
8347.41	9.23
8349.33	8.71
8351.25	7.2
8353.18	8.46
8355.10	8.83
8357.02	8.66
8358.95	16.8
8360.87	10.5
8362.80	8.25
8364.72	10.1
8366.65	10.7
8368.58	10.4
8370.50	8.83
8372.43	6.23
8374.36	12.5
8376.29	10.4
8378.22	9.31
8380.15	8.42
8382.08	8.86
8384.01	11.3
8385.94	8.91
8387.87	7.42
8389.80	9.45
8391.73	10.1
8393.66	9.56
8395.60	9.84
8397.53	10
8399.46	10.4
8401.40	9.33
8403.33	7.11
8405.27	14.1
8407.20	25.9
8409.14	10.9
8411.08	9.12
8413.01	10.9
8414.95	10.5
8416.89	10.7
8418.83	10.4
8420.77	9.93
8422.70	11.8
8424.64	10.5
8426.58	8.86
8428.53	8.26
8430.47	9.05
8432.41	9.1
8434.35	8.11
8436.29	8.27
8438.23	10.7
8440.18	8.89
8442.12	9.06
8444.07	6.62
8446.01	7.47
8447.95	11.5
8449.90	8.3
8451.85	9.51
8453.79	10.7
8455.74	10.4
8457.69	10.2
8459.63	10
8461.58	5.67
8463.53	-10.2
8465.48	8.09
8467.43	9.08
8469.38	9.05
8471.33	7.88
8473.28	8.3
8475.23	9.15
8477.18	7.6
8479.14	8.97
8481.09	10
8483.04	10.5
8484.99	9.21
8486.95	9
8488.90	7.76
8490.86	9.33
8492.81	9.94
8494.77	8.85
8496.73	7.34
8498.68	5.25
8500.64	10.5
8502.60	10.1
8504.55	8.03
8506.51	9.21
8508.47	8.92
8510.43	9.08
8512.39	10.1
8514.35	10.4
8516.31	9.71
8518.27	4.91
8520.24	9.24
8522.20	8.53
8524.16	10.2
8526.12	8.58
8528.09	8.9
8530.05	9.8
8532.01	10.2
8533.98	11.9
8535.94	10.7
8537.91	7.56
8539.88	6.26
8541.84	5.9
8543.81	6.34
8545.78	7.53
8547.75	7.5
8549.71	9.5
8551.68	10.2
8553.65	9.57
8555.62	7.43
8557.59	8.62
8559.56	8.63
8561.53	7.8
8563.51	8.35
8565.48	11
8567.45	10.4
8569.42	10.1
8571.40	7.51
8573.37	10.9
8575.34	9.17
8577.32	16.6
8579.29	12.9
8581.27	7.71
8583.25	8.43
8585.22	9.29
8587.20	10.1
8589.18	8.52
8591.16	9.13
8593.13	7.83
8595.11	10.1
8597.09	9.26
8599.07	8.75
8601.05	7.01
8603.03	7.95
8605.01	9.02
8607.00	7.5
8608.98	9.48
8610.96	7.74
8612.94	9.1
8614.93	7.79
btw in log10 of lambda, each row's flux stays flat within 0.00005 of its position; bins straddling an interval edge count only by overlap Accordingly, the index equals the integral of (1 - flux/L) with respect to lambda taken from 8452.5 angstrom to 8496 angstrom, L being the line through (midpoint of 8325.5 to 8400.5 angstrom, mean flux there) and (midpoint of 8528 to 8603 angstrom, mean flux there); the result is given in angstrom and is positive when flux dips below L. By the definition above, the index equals 5.1 angstrom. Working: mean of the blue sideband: 9.39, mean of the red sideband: 9.13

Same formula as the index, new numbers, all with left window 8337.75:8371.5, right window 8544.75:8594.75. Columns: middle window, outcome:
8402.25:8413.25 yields -4.6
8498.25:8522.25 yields 1.3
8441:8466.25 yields 4.9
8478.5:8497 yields 0.3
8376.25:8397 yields -0.3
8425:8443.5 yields 0.7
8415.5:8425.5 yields -1.5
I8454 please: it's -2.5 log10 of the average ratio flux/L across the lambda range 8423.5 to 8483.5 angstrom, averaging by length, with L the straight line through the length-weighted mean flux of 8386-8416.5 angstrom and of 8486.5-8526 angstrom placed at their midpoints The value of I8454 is 0.18 mag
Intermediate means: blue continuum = 10.9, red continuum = 8.81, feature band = 8.36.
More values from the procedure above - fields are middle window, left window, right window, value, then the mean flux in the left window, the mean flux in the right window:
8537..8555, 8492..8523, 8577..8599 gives 0.18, 8.75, 9.74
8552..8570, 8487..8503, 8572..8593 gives 0.07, 8.6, 10.1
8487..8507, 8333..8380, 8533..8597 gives 0.07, 9.33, 9.17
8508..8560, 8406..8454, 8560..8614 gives 0.10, 10.2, 9.31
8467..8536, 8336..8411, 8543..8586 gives 0.06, 9.89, 9.35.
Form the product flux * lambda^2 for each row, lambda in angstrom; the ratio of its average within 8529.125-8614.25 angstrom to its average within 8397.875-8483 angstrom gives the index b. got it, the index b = 1.00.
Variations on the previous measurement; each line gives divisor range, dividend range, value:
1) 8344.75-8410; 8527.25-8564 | 0.89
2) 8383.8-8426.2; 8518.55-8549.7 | 0.82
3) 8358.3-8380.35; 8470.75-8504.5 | 0.89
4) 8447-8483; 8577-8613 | 1.17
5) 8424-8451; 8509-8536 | 1.08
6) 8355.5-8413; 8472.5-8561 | 0.87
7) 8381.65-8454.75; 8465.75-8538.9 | 0.92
